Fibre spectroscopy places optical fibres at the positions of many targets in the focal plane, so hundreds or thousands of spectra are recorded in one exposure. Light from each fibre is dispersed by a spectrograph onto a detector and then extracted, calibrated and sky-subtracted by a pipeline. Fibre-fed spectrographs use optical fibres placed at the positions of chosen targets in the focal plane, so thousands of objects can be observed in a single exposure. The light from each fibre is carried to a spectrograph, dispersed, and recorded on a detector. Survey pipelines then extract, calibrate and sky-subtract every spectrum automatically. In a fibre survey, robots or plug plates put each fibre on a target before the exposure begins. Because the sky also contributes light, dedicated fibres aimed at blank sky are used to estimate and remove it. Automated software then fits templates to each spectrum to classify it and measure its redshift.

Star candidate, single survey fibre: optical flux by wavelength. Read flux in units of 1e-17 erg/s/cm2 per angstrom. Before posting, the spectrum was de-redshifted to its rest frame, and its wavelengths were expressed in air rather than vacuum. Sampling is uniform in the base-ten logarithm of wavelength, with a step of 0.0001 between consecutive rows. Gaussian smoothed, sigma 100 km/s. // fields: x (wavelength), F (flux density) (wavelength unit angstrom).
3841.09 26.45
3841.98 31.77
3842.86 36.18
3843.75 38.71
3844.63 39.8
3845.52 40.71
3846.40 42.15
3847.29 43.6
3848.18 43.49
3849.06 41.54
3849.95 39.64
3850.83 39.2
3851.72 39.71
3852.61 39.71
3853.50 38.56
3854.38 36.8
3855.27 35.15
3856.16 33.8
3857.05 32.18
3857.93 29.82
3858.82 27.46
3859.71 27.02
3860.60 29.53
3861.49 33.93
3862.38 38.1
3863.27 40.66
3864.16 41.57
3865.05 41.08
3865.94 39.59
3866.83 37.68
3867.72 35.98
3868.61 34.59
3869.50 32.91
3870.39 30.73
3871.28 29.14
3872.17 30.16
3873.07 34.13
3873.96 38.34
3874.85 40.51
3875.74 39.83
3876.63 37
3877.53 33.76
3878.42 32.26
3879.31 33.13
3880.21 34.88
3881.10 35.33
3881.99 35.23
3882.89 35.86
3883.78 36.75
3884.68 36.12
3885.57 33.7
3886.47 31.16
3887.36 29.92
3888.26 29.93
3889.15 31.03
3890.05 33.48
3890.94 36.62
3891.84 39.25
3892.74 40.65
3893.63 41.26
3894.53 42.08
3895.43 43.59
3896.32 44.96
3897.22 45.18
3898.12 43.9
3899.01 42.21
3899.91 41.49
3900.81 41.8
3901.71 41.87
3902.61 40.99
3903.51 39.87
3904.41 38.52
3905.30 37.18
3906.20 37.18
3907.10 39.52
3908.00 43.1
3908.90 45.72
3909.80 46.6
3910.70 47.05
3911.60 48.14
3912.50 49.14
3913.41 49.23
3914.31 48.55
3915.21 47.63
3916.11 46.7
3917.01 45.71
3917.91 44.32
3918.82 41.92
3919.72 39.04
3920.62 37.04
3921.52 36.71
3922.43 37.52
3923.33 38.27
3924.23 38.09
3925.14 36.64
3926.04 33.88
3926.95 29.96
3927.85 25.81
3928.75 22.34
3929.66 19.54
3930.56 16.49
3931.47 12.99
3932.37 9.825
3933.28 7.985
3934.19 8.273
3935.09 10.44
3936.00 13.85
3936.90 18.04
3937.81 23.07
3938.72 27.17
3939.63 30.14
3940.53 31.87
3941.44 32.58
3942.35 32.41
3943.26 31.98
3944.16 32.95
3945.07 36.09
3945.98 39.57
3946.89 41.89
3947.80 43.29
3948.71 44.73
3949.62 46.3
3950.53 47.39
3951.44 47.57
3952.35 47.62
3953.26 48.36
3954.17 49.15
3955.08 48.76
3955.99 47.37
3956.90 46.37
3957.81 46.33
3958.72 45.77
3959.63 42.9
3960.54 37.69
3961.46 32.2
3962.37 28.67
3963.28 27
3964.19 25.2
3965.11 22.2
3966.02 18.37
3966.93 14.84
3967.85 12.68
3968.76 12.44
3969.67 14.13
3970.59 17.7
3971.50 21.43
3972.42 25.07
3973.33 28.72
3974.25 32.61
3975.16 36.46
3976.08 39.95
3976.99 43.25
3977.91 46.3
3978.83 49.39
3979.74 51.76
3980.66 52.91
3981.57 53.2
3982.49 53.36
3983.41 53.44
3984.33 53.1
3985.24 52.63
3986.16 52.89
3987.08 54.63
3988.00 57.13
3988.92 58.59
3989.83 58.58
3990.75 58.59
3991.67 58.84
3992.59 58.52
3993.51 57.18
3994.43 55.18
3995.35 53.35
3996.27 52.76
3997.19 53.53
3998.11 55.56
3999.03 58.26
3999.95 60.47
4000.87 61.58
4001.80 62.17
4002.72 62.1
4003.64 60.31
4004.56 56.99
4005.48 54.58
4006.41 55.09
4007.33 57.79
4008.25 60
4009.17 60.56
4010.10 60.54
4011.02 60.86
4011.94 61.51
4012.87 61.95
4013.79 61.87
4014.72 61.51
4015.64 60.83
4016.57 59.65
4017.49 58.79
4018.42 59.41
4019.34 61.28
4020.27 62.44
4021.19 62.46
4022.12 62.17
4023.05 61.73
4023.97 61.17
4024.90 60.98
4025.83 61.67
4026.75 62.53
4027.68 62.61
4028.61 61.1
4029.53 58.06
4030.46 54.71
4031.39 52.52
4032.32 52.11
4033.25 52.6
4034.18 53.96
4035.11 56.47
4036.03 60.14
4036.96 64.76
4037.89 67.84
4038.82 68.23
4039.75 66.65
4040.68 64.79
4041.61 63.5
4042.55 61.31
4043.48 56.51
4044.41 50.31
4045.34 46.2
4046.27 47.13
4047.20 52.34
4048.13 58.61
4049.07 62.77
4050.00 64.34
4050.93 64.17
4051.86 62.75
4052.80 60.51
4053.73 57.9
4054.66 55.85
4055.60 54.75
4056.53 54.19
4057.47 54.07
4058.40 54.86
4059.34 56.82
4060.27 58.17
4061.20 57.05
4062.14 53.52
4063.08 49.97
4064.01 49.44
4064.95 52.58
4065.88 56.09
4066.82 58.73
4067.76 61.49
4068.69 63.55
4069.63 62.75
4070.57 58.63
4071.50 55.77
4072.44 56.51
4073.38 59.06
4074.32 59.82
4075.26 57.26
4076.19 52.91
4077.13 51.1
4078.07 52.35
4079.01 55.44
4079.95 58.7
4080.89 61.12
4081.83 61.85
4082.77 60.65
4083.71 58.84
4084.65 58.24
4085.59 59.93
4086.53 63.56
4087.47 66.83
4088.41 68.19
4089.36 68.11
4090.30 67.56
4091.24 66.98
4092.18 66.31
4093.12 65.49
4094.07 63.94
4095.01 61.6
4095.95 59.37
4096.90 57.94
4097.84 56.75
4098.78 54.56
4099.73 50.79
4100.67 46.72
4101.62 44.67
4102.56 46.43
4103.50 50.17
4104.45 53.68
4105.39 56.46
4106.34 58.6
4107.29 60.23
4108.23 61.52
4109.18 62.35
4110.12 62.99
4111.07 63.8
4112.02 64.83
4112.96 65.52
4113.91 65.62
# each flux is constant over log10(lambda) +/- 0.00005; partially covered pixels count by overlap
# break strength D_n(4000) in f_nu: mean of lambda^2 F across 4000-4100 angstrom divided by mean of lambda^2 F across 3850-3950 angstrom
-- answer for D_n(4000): 1.80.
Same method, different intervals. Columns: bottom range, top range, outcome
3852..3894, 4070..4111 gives 1.87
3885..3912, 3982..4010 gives 1.50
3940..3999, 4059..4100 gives 1.49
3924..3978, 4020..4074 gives 1.99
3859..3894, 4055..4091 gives 1.83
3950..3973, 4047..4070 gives 1.83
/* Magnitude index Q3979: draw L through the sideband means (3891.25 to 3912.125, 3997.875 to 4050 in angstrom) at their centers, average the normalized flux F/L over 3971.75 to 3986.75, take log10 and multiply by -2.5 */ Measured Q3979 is 0.18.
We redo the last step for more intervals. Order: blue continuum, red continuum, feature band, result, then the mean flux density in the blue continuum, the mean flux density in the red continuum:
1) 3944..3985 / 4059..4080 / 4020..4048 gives -0.18 mag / 38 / 56.4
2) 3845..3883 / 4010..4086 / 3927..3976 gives 0.49 mag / 36.2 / 58.5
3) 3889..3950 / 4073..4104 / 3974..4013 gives -0.20 mag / 35.8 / 58.6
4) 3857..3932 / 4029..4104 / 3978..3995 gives -0.14 mag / 37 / 58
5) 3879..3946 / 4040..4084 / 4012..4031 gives -0.19 mag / 35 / 57.2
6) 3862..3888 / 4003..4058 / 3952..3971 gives 0.43 mag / 35.5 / 59.2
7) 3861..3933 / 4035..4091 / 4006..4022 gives -0.16 mag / 37.1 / 58.8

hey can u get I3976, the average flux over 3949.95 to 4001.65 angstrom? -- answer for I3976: 43.7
